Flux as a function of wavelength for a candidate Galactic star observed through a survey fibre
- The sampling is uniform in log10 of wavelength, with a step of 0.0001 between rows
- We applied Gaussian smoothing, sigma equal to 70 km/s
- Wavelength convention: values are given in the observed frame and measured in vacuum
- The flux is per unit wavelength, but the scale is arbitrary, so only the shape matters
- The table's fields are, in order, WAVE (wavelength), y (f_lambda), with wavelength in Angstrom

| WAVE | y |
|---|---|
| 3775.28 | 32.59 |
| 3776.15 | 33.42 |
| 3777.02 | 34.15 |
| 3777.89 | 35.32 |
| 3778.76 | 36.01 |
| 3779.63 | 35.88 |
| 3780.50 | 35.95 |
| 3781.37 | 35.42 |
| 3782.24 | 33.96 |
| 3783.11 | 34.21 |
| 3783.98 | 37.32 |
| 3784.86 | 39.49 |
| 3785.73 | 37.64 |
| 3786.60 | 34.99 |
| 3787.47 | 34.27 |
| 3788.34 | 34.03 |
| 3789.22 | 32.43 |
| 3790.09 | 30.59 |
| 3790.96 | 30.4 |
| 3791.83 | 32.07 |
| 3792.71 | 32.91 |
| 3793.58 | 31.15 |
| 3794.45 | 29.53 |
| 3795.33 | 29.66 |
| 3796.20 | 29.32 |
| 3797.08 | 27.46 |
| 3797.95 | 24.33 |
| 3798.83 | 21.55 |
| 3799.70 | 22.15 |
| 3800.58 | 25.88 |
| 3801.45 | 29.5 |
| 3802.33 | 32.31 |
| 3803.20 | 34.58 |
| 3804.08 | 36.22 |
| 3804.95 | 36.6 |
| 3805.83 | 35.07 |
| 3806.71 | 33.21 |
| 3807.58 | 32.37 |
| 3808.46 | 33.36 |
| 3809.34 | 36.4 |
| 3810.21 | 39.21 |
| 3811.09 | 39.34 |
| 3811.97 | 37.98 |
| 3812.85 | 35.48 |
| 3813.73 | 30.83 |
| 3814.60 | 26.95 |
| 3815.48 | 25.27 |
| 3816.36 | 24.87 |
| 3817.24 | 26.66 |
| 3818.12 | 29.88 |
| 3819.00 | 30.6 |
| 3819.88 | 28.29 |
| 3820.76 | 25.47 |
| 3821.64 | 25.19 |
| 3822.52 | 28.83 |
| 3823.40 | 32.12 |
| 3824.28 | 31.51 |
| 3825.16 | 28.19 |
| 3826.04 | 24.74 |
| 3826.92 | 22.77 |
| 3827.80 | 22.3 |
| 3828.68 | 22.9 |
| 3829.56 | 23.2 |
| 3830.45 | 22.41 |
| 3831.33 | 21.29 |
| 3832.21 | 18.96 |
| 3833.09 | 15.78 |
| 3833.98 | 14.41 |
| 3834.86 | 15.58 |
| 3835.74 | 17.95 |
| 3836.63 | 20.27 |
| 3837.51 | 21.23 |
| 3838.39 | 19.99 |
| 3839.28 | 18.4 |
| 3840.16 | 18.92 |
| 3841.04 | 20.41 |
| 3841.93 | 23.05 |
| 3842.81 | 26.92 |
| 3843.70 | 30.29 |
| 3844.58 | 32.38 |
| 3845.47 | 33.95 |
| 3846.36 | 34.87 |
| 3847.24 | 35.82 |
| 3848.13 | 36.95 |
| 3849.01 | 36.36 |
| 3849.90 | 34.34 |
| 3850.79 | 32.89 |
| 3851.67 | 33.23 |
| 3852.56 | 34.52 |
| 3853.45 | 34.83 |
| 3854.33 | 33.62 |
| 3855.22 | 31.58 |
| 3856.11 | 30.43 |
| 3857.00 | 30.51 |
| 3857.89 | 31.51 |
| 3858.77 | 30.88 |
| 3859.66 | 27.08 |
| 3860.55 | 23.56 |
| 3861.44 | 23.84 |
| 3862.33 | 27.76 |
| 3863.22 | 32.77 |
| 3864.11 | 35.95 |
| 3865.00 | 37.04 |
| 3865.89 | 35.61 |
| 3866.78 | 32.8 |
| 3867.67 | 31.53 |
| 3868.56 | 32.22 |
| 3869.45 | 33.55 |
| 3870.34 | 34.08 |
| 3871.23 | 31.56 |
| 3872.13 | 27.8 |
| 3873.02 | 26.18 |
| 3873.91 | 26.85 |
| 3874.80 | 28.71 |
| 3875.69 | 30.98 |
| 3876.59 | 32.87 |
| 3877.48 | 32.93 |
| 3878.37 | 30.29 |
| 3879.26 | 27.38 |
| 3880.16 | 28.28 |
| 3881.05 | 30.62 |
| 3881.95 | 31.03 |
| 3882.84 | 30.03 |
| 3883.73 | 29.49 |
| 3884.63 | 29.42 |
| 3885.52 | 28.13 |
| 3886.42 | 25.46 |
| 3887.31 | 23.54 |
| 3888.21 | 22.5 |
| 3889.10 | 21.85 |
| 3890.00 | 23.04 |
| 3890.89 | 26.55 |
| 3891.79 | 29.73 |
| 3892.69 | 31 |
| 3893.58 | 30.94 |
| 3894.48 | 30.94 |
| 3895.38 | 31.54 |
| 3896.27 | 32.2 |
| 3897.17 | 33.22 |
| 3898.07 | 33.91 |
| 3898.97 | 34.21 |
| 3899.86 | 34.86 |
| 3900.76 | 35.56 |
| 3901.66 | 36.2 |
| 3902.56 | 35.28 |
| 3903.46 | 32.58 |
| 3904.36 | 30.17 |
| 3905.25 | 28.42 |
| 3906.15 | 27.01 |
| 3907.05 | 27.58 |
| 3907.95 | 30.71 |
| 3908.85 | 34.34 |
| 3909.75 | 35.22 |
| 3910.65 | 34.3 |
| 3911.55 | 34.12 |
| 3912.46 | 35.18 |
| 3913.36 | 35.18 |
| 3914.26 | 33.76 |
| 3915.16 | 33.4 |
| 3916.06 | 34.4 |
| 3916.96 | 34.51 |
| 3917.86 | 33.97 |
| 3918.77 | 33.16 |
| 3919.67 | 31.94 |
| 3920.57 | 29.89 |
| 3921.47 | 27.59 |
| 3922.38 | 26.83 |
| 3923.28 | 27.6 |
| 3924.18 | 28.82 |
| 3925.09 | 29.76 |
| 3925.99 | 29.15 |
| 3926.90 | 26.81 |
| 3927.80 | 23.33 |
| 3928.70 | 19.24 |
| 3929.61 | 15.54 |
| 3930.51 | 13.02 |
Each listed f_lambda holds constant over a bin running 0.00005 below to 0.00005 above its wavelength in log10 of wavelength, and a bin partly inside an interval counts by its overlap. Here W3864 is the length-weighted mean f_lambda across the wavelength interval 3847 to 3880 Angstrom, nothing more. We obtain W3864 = 31.6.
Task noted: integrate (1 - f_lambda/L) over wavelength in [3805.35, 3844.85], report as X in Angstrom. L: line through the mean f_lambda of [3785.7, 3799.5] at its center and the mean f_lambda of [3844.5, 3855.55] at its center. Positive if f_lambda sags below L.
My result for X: 7.3 Angstrom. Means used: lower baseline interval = 30.4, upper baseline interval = 34.3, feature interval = 26.4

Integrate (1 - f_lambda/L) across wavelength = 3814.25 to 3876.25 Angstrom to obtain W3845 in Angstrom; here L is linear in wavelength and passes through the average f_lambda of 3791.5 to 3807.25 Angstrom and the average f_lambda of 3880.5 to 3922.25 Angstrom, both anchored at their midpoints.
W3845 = 5.4 Angstrom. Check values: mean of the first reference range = 30.2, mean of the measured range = 27.9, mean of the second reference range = 31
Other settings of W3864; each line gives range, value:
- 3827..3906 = 28.8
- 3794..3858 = 28.4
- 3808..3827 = 30.3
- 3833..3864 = 27.9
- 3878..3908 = 29.8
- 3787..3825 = 30.8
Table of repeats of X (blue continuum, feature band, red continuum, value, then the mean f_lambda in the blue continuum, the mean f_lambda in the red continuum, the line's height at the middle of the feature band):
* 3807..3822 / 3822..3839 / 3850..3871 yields 4.9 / 31.1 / 31.9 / 31.4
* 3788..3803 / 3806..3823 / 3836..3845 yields -2.9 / 29.2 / 23.1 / 26.6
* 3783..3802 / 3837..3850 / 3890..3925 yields 1.4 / 30.9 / 31.9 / 31.3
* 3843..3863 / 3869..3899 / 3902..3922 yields 2.6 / 31.8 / 32.4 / 32.1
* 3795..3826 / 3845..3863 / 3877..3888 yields -1.5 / 30.4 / 28.8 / 29.4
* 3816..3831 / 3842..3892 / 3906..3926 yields -2.7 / 26.4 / 31.8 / 29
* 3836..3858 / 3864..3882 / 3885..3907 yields -1.0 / 29.4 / 29.9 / 29.7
